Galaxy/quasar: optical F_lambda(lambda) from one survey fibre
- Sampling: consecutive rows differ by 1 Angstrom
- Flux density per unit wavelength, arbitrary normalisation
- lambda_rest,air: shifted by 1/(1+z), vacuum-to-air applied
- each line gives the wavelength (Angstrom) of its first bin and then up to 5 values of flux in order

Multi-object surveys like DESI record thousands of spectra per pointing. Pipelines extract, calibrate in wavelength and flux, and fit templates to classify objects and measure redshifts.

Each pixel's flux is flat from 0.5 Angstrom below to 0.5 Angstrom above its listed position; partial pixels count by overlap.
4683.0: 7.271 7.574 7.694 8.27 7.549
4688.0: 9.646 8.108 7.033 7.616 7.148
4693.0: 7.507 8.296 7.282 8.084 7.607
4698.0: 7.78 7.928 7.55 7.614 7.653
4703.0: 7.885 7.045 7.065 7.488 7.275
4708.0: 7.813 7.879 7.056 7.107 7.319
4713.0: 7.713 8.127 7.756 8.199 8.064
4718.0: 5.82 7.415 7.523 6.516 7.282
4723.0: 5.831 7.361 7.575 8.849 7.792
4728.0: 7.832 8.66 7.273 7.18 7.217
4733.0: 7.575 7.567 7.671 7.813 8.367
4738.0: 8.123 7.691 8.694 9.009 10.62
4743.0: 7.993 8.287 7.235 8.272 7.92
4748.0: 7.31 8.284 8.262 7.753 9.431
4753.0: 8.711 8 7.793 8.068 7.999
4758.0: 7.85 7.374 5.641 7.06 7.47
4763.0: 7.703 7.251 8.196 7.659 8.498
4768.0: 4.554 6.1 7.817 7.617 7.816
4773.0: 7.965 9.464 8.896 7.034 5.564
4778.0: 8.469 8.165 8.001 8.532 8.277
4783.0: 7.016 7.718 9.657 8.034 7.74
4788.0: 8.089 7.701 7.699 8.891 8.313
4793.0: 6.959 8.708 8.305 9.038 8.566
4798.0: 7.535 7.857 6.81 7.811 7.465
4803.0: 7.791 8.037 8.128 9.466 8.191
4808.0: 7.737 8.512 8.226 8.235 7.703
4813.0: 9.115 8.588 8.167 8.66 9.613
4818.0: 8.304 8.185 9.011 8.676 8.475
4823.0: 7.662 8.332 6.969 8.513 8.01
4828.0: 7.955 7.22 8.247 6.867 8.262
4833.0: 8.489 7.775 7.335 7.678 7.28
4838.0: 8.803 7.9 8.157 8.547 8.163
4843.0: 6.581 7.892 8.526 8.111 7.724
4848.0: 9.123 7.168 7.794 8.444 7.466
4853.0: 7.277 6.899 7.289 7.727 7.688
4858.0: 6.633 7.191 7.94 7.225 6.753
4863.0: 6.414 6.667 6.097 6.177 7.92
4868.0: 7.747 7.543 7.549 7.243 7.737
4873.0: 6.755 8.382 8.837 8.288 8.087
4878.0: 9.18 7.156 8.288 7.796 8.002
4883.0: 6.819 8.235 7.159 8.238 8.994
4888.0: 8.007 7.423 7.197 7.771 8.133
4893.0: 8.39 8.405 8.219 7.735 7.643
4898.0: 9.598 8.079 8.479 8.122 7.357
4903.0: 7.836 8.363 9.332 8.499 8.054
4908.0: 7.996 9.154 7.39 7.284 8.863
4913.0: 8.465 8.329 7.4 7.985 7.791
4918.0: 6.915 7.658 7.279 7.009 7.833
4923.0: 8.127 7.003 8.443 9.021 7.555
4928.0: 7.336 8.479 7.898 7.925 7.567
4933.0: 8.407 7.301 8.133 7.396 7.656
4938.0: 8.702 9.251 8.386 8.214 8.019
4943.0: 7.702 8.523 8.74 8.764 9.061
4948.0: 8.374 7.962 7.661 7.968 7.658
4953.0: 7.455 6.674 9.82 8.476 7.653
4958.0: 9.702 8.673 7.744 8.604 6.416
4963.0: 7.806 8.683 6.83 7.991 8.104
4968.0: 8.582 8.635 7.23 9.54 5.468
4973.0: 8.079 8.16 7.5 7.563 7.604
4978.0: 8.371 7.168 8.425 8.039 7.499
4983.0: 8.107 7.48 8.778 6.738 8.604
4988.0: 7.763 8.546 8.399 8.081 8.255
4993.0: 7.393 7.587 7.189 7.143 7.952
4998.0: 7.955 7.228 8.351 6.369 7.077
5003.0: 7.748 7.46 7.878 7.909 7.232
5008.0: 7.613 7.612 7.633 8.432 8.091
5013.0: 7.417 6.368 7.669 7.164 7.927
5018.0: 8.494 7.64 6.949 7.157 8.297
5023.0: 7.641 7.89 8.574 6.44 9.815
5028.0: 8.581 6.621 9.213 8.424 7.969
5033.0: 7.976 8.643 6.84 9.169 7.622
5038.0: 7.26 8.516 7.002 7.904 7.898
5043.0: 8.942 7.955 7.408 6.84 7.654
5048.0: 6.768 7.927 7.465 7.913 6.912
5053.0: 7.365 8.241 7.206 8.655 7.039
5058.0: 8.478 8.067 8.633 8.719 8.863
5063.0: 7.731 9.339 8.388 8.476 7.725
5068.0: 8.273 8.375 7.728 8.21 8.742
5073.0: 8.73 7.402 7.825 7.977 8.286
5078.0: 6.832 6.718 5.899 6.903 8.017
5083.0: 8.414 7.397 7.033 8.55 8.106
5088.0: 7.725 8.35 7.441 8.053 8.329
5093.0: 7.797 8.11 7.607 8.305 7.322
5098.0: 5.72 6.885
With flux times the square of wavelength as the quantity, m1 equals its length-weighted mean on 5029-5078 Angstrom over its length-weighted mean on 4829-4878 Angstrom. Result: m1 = 1.13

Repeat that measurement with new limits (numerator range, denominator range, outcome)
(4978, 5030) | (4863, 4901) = 1.04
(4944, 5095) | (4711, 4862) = 1.10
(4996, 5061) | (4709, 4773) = 1.14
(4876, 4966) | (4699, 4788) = 1.12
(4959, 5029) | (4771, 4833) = 1.04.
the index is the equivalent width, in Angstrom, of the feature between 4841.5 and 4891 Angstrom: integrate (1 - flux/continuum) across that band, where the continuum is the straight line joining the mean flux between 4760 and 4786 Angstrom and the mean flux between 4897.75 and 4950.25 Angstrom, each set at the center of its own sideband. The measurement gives 1.9 Angstrom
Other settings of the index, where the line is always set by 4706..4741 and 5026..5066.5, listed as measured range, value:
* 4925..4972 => -1.4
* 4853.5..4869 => 1.3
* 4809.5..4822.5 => -1.4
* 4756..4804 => -0.6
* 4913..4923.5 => 0.2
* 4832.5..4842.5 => -0.3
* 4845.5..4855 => 0.0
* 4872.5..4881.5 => -0.3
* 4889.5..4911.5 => -0.9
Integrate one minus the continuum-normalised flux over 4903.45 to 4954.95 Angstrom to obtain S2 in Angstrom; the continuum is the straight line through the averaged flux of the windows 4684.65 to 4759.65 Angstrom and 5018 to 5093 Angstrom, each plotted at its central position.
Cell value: -1.19 Angstrom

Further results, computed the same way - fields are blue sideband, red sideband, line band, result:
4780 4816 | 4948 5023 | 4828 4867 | 2.3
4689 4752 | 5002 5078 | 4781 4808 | -1.1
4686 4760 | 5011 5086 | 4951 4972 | -0.6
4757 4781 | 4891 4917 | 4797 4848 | -2.0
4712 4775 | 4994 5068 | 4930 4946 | -0.7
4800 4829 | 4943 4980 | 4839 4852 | 0.3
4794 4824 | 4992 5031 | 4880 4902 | 0.1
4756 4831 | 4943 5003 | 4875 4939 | -0.5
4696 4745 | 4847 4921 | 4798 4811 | -0.4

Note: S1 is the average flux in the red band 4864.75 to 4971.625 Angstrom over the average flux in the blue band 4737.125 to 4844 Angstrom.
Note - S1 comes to 1.00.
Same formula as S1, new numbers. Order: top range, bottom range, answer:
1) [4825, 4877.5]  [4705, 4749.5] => 0.99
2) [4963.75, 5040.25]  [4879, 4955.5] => 0.97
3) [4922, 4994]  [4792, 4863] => 1.01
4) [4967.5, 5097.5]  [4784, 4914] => 0.98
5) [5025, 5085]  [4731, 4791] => 1.00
